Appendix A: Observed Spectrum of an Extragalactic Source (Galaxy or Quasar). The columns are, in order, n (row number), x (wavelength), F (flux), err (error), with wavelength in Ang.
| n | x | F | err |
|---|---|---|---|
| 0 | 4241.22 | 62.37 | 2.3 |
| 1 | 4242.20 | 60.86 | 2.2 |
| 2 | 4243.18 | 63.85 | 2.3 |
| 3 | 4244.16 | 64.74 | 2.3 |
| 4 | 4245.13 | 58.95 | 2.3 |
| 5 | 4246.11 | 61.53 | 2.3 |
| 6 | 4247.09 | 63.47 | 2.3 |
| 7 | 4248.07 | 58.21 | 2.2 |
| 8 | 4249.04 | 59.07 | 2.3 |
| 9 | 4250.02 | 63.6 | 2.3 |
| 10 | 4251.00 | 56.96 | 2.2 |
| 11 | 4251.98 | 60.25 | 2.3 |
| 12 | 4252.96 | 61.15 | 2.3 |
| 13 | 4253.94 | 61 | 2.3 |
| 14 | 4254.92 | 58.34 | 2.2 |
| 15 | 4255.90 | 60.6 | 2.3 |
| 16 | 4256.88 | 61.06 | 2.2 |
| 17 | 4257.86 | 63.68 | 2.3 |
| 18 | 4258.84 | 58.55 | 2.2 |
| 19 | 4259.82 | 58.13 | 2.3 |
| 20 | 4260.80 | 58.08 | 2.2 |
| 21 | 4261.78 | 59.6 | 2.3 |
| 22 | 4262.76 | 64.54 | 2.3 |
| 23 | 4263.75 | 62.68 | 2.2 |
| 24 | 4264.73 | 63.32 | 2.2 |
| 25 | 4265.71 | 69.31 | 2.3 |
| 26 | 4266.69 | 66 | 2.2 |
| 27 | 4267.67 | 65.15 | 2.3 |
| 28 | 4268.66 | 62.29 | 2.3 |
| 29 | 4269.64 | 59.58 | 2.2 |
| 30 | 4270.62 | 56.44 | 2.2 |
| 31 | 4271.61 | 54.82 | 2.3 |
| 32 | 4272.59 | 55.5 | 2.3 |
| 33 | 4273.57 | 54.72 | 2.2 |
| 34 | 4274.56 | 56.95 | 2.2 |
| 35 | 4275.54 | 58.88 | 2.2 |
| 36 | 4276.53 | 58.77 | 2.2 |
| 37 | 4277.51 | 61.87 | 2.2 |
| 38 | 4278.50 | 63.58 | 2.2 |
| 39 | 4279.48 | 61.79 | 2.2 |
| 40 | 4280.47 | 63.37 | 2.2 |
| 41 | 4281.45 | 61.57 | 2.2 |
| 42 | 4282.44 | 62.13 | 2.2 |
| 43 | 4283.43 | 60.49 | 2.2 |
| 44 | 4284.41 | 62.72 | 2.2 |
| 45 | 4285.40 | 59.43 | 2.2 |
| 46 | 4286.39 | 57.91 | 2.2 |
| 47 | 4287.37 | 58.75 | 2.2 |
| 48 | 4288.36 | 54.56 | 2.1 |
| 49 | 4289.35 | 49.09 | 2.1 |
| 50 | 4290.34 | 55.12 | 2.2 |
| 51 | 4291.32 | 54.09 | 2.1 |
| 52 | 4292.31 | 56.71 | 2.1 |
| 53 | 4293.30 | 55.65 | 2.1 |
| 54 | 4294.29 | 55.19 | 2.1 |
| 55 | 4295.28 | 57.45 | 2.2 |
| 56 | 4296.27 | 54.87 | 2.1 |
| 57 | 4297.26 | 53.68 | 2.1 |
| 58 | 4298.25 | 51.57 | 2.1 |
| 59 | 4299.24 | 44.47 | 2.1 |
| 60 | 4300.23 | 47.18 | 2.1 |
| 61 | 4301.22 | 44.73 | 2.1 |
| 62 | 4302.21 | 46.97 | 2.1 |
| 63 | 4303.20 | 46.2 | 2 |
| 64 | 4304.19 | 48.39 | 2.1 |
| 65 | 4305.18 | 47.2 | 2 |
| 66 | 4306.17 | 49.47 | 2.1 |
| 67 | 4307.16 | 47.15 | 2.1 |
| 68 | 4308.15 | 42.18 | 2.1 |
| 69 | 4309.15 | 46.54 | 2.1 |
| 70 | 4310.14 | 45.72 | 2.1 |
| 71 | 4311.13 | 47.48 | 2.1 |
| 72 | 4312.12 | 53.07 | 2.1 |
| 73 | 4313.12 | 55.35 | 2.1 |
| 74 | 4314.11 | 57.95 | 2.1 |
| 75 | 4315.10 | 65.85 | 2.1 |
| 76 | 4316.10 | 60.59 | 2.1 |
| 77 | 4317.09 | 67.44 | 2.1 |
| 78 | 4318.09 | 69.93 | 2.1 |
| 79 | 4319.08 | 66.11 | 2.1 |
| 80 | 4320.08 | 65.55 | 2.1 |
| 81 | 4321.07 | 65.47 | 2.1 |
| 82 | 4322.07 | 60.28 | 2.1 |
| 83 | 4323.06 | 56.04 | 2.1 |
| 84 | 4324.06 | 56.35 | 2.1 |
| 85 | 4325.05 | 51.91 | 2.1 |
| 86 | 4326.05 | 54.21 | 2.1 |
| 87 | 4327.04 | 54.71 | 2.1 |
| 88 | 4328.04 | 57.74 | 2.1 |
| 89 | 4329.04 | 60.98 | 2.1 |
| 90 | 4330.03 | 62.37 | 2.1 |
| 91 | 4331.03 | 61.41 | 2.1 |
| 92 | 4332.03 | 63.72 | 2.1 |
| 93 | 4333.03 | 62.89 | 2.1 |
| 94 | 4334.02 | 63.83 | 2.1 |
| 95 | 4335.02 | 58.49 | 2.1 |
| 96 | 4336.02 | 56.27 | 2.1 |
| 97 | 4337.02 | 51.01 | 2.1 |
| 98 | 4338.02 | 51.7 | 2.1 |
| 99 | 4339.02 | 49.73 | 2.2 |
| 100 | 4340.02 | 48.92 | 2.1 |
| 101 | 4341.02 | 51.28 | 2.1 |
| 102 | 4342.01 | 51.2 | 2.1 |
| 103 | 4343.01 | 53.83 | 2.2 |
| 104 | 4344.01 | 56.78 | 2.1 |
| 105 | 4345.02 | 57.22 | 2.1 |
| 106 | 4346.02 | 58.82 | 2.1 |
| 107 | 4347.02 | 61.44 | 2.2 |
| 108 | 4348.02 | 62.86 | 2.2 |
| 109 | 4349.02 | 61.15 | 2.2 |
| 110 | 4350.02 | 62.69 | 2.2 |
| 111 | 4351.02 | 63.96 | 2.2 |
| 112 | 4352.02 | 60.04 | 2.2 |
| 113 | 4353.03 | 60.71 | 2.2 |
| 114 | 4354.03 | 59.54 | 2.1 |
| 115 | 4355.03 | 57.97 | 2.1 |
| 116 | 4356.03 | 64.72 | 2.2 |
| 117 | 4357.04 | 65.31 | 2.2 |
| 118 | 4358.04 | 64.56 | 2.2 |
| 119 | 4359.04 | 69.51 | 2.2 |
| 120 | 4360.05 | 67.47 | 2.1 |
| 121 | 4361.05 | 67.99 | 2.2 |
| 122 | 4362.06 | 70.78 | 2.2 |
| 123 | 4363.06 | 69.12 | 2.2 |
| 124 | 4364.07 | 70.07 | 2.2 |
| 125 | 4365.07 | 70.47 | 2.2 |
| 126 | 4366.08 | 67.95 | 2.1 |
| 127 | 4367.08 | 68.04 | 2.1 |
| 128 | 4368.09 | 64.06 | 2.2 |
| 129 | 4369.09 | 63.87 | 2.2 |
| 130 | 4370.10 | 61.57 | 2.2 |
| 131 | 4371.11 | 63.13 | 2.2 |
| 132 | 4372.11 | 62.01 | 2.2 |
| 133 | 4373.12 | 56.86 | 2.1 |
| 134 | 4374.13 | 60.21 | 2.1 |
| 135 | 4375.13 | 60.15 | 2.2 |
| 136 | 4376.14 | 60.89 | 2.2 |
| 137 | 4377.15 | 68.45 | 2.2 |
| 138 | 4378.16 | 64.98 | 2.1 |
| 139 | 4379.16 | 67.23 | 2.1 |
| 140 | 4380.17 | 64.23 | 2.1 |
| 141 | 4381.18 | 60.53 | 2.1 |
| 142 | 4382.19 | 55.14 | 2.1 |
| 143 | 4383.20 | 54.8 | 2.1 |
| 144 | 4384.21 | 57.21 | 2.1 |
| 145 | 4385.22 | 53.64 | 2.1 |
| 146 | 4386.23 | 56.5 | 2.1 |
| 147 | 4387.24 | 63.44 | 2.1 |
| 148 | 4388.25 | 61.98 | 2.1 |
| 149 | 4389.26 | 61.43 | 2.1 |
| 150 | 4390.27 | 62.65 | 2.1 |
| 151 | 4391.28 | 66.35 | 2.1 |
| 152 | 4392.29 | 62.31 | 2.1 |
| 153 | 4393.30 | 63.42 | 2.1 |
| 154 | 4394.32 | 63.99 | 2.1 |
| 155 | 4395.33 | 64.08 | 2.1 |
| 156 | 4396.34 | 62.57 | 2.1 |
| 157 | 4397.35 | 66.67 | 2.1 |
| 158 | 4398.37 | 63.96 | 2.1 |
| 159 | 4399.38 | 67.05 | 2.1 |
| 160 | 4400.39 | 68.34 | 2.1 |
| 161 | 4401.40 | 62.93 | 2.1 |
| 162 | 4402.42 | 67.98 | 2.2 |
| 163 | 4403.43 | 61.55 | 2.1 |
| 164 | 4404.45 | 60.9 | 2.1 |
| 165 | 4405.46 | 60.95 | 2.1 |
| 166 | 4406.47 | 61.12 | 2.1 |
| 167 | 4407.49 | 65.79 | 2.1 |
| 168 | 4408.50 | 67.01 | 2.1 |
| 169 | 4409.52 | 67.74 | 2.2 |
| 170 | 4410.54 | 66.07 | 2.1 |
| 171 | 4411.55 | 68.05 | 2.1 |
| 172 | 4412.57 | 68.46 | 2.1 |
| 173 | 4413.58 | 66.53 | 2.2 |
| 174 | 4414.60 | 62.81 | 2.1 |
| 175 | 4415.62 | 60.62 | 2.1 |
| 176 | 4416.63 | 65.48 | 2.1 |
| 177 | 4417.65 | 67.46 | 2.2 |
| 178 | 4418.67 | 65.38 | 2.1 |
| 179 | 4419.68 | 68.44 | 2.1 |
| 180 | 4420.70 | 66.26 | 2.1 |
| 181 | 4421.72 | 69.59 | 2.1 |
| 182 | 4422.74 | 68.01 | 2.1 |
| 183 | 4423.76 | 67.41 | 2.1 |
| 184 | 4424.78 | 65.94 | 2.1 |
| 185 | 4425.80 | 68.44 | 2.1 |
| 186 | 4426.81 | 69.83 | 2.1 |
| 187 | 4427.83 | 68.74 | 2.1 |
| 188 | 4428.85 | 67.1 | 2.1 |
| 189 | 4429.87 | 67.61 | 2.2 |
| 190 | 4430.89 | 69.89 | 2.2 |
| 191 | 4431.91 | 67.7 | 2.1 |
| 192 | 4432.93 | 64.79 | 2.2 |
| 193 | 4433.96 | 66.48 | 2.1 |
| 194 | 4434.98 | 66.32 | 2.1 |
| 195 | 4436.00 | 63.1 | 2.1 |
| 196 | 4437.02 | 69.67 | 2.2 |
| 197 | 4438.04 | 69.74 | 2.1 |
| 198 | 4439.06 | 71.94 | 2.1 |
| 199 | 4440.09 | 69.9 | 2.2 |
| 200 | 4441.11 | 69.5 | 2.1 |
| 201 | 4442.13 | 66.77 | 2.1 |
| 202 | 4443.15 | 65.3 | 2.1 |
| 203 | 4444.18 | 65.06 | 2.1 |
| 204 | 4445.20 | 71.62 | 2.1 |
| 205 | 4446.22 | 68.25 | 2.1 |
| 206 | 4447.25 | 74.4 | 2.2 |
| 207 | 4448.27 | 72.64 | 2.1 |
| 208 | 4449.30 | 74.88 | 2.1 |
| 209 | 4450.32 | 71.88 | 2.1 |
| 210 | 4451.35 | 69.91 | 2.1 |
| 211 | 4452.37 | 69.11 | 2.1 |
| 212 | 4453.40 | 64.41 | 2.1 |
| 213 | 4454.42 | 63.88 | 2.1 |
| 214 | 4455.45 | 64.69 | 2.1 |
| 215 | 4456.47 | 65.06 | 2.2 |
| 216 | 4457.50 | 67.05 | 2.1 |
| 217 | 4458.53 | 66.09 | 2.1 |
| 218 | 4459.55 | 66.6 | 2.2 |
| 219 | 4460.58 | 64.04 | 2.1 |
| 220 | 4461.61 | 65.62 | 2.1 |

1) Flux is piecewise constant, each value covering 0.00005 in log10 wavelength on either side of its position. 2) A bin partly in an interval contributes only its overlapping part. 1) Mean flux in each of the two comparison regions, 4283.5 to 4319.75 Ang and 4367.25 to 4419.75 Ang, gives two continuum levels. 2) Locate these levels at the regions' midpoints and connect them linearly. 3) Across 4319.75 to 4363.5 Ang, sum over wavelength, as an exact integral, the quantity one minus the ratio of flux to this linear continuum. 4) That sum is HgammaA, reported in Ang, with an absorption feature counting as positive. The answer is -1.4 Ang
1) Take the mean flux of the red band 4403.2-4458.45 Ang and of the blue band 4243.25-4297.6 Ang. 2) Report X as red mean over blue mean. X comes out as 1.1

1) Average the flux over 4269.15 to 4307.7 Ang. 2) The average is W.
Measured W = 55.1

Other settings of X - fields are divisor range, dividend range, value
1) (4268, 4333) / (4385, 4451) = 1.18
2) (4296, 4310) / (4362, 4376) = 1.35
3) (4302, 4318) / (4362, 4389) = 1.20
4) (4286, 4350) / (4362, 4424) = 1.16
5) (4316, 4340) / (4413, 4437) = 1.13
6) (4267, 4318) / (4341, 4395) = 1.12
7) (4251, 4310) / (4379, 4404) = 1.10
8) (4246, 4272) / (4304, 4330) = 0.92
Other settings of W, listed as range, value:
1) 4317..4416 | 62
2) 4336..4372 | 61.4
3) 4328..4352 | 58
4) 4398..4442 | 66.6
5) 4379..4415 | 63.2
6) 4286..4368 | 57.7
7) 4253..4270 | 61.9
